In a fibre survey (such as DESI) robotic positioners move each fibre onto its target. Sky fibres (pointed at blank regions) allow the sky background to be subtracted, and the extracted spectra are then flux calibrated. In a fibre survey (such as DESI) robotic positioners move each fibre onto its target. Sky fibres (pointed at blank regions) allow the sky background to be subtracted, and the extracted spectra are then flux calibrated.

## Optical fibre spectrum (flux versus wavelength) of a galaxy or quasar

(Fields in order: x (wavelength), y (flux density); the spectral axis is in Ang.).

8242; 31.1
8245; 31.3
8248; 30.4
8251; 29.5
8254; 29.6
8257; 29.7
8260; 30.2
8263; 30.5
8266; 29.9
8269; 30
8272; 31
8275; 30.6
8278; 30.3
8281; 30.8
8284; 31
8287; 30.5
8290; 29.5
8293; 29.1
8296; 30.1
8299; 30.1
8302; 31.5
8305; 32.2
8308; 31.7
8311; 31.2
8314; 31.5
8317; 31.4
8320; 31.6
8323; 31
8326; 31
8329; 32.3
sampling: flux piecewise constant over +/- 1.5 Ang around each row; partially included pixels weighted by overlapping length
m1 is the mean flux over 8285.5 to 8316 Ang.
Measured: 30.8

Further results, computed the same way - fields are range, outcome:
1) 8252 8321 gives 30.6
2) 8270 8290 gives 30.6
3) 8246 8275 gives 30.1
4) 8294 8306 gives 30.8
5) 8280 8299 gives 30.1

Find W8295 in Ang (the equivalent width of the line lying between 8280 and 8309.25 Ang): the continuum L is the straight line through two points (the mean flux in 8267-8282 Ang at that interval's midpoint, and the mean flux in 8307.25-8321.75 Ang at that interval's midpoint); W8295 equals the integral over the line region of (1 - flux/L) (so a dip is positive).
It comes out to 0.3 Ang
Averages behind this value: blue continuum 30.5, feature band 30.6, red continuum 31.5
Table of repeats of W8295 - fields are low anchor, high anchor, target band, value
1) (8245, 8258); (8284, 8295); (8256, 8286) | -0.5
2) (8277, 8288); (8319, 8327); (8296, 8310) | -0.1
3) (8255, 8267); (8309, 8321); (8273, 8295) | 0.3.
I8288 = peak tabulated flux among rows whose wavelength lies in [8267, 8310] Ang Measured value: 32.2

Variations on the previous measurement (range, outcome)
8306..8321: 31.7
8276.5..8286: 31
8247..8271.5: 30.5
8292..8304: 31.5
